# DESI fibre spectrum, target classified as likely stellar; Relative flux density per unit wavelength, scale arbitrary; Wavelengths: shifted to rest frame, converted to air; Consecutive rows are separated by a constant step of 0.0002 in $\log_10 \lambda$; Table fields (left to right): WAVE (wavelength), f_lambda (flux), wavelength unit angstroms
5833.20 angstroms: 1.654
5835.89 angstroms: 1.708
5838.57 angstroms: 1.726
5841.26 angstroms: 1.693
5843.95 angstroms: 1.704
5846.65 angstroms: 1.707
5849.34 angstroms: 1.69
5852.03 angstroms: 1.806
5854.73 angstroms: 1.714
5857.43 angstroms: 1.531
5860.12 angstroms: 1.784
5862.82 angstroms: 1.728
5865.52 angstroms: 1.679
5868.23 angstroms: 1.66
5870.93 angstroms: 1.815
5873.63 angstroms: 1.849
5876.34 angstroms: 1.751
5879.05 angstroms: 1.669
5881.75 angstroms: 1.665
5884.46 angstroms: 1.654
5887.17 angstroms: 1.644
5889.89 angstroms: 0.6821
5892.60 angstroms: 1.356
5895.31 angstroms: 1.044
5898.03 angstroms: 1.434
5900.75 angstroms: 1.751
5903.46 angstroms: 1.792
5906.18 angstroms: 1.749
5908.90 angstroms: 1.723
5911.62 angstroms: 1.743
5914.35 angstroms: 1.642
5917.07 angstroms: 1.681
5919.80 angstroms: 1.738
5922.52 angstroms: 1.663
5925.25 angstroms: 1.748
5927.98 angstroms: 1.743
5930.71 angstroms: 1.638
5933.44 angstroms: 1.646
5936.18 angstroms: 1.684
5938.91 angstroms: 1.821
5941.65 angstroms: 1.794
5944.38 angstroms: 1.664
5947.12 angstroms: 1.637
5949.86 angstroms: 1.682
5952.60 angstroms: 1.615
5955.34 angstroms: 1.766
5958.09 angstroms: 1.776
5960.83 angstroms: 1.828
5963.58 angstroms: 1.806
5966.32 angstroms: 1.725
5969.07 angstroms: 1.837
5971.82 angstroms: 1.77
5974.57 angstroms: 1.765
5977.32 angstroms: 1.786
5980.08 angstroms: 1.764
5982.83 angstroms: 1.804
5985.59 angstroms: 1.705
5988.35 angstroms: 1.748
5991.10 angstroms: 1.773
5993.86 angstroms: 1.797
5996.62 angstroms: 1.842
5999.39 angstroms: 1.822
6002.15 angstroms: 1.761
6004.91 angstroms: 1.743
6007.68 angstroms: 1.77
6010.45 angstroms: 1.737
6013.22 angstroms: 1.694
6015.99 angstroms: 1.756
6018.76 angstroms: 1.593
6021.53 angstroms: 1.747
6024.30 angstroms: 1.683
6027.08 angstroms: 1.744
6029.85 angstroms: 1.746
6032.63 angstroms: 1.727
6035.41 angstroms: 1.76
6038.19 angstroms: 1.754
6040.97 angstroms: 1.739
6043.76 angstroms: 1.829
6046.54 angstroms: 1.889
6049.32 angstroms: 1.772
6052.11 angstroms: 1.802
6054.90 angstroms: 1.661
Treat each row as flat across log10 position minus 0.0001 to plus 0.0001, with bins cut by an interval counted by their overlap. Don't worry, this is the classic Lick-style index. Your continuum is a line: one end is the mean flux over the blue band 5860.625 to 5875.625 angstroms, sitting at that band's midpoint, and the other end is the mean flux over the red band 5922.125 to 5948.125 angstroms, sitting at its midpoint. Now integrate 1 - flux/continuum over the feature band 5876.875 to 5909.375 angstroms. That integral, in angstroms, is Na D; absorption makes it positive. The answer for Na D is 4.1 angstroms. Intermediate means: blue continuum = 1.75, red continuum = 1.71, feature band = 1.51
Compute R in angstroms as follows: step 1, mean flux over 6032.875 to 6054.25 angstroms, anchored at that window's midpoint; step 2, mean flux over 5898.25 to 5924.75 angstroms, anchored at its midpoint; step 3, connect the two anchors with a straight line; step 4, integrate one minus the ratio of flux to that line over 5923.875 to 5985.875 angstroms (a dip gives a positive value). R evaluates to -0.2 angstroms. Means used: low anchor 1.71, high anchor 1.78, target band 1.74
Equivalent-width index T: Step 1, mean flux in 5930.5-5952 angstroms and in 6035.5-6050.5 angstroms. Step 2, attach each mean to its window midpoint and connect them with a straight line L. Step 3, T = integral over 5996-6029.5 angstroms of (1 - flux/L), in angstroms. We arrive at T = 0.49 angstroms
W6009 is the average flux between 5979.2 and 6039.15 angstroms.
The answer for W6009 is 1.75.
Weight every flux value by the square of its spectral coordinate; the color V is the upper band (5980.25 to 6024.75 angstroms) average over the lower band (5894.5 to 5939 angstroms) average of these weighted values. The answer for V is 1.1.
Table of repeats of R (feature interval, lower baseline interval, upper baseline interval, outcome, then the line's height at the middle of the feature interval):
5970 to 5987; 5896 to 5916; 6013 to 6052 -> -0.5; 1.71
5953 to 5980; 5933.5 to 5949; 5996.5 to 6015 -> -0.7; 1.73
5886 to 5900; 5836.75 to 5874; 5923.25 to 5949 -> 3.8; 1.71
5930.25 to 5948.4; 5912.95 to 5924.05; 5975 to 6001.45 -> 0.1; 1.71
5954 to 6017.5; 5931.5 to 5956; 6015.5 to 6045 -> -2.1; 1.71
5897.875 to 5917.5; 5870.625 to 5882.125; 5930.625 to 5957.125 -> 0.2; 1.73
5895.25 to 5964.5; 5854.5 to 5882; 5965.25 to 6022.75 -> 1.6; 1.74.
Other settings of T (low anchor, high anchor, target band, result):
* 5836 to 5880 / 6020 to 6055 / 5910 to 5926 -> 0.3 angstroms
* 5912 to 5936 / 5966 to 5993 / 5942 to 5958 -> 0.4 angstroms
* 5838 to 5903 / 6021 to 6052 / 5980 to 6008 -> -0.8 angstroms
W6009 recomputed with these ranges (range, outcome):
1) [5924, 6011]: 1.75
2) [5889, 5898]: 1.11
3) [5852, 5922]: 1.62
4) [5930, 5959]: 1.7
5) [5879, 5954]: 1.62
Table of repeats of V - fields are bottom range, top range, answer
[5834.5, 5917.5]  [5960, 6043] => 1.12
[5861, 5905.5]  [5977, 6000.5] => 1.17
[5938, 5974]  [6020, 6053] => 1.04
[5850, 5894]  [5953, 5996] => 1.13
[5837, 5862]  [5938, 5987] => 1.07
